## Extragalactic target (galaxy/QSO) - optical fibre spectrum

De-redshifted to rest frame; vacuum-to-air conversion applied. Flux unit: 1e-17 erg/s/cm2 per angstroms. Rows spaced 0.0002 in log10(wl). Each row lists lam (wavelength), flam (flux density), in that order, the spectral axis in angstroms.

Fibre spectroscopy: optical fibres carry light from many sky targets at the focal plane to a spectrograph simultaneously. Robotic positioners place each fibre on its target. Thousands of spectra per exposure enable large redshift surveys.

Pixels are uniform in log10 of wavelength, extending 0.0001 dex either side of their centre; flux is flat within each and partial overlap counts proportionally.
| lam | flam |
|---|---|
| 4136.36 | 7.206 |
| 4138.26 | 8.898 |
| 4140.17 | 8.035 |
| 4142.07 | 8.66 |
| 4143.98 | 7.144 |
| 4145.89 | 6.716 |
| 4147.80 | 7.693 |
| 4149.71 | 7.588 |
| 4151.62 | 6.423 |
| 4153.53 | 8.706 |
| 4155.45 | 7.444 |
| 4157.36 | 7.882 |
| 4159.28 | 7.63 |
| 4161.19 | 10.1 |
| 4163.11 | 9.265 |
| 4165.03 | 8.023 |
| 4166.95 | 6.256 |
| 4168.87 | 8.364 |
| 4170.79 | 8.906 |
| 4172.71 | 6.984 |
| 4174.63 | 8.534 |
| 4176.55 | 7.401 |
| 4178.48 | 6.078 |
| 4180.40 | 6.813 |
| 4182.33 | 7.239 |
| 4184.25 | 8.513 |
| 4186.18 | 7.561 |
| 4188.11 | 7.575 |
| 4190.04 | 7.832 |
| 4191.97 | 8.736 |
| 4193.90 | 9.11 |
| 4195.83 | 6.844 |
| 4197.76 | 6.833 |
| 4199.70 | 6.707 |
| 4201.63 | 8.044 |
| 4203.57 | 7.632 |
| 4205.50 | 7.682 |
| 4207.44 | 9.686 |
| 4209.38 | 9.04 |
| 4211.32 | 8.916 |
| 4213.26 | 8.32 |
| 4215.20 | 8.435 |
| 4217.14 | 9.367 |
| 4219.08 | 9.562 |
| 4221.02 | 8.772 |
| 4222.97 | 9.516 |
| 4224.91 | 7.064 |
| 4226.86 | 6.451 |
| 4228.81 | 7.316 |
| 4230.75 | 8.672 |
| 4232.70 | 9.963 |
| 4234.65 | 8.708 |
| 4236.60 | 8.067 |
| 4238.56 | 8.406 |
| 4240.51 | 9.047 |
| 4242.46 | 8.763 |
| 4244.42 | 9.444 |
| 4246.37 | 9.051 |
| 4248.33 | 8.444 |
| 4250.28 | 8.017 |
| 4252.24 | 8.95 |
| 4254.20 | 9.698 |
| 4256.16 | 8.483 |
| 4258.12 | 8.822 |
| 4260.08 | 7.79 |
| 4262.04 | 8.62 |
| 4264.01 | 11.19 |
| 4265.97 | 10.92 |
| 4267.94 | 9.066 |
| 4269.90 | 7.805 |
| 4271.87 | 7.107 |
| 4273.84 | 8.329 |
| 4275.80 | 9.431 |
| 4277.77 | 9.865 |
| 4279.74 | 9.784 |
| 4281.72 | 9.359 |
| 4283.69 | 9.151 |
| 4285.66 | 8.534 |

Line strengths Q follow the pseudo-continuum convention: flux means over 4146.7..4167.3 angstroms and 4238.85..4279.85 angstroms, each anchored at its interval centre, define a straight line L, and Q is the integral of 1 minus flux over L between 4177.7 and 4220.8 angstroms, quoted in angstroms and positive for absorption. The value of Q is 1.68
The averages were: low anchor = 7.95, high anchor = 8.96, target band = 8.05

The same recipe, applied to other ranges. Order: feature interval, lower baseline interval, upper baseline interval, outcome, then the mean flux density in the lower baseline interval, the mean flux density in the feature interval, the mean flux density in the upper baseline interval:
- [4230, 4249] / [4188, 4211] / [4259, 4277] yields -0.70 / 8.02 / 8.86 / 8.93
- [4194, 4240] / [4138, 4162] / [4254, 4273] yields 1.11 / 7.88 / 8.29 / 8.91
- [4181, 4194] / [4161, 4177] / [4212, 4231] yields 0.37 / 8.14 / 7.98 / 8.35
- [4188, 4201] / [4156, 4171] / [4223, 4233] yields 0.66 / 8.25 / 7.68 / 7.91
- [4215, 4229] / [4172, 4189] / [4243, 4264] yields -0.24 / 7.42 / 8.36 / 8.84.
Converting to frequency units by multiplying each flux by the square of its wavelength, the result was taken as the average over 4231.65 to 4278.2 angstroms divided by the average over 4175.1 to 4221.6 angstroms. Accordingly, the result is 1.1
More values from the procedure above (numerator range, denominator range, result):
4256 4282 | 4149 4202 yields 1.22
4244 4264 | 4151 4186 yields 1.18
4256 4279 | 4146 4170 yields 1.20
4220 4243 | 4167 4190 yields 1.13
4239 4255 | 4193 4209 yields 1.16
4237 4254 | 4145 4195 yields 1.16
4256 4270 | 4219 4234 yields 1.12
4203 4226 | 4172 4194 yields 1.15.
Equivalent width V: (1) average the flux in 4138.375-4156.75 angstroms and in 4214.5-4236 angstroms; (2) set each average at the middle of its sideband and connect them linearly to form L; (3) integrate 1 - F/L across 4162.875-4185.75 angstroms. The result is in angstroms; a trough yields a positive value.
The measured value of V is 0.9 angstroms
